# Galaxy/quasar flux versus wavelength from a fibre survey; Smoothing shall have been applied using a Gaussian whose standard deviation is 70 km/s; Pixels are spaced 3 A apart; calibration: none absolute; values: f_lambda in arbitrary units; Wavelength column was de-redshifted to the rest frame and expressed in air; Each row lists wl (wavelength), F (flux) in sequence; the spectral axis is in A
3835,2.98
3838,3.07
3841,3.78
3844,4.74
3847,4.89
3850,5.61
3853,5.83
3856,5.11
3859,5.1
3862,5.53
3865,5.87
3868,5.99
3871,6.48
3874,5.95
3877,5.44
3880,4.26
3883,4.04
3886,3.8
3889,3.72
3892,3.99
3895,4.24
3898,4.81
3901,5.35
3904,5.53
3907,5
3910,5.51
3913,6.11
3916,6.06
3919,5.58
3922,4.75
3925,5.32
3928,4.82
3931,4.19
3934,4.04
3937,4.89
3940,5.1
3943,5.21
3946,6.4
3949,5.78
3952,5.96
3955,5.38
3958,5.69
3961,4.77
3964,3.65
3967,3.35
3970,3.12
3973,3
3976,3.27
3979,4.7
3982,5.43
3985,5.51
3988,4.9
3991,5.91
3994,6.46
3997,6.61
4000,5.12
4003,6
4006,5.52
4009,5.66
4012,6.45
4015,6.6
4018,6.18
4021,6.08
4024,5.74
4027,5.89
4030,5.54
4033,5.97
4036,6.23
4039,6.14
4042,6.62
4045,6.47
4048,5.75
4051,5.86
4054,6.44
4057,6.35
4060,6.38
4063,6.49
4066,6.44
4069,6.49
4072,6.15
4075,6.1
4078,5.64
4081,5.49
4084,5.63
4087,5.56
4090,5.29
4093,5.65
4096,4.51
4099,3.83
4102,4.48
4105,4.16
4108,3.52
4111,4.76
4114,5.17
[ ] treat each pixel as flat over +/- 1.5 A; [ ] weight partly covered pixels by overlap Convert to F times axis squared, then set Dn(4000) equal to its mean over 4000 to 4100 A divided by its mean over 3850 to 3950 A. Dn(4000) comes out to 1.24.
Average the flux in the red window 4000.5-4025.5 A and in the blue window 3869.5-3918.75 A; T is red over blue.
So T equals 1.19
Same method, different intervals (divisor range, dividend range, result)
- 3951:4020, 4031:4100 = 1.14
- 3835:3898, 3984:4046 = 1.24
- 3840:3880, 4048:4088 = 1.13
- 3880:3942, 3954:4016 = 1.05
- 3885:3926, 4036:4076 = 1.26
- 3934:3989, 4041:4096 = 1.26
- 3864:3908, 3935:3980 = 0.94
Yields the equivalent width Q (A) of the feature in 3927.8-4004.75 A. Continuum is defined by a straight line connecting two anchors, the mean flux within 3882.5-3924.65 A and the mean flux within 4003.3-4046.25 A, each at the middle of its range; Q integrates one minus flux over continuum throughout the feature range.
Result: 7.6 A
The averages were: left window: 4.92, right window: 6.07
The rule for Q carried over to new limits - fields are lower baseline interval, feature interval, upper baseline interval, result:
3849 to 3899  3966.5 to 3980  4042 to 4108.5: 4.8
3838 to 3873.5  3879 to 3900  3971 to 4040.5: 4.7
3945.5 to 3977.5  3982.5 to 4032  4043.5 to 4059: -4.8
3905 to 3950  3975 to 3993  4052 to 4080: 2.0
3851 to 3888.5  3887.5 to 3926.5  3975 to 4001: 1.6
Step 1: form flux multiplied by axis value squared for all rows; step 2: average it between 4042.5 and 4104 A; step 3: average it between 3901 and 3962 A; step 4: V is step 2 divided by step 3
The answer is 1.16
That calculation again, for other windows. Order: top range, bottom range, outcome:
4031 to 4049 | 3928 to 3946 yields 1.35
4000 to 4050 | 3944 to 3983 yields 1.34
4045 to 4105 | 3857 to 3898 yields 1.27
